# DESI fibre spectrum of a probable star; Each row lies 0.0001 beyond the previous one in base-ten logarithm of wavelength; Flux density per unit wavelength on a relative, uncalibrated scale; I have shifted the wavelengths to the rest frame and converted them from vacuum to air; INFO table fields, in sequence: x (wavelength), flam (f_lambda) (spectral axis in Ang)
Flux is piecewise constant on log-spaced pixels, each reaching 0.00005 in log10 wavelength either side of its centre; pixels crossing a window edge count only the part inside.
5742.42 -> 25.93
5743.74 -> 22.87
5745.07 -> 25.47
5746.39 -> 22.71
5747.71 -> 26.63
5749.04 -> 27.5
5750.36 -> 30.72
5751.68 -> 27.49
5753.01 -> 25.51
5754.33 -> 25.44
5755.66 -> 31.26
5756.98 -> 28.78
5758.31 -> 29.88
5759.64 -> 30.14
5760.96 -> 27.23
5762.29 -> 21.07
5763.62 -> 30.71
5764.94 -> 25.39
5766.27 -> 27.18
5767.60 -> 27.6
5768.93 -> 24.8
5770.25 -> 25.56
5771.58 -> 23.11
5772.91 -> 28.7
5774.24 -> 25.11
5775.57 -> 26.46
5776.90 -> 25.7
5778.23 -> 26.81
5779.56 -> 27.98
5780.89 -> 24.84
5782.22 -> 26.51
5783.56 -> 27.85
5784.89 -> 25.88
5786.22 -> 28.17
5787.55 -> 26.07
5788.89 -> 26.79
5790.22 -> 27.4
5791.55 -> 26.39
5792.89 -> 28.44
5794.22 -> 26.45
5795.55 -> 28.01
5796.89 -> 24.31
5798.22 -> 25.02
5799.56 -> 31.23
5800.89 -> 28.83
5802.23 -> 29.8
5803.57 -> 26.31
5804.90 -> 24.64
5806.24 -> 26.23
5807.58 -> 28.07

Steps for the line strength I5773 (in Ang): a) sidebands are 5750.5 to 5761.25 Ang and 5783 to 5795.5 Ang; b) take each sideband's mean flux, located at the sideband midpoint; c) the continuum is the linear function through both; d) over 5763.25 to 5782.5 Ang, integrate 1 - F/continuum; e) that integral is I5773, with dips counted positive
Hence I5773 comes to 1.0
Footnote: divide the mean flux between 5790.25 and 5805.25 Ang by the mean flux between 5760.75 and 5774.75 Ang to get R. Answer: 1.0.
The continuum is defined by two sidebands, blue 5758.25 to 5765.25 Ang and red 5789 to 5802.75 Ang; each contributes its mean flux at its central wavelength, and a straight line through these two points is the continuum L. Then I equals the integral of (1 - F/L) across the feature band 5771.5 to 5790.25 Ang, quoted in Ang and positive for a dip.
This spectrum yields 0.6 Ang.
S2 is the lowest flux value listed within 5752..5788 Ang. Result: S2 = 21.07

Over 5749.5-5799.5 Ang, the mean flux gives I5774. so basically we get 26.9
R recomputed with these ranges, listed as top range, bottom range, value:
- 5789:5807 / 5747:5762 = 0.97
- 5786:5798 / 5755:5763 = 0.95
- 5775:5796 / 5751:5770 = 0.98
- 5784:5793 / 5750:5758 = 0.96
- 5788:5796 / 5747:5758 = 0.97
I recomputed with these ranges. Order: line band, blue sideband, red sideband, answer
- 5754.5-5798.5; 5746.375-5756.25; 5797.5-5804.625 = 1.4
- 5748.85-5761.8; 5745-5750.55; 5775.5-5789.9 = -0.9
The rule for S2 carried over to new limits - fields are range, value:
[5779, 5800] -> 24.31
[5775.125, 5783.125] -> 24.84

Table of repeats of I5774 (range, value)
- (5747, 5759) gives 28.1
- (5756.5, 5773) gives 26.9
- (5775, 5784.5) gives 26.6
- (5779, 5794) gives 26.9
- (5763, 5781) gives 26.5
